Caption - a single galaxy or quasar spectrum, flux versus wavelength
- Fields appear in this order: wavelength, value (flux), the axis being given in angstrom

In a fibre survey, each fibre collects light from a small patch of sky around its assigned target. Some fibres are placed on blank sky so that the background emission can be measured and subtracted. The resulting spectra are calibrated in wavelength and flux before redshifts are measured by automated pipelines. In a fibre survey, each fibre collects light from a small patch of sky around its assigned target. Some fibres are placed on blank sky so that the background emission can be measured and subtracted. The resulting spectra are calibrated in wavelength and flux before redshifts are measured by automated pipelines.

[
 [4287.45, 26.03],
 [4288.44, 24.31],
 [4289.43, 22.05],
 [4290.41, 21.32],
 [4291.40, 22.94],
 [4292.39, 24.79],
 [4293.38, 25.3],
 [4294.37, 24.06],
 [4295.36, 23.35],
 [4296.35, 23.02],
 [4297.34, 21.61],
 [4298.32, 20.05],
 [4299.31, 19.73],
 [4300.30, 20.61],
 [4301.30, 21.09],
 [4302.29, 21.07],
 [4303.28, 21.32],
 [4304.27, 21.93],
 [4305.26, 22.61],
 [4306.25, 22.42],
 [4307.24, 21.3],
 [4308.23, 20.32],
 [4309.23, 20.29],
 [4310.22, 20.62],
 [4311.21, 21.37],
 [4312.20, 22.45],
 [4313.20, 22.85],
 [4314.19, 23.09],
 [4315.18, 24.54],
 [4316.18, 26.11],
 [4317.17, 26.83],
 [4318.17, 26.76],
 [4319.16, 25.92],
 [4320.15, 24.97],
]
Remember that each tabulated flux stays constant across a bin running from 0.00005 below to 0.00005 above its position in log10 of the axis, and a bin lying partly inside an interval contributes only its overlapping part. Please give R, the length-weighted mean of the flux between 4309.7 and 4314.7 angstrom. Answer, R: 22.1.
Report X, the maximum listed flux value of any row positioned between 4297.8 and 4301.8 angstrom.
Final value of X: 21.09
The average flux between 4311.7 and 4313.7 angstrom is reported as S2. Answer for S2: 22.6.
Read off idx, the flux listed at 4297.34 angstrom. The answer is 21.61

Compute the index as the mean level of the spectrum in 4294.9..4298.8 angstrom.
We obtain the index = 22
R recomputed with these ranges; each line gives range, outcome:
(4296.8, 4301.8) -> 20.6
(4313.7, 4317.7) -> 25.1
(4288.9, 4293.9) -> 23.3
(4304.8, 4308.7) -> 21.7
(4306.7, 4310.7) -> 20.6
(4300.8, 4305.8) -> 21.6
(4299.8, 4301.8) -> 20.8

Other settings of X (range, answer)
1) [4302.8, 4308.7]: 22.61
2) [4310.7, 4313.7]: 22.85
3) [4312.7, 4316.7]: 26.11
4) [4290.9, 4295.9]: 25.3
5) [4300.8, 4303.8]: 21.32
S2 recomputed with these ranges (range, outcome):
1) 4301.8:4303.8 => 21.2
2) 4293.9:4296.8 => 23.5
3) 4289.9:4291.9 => 22.2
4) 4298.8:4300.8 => 20.1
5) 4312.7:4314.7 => 23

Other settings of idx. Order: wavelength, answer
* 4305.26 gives 22.61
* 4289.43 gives 22.05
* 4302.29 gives 21.07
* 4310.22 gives 20.62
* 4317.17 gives 26.83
